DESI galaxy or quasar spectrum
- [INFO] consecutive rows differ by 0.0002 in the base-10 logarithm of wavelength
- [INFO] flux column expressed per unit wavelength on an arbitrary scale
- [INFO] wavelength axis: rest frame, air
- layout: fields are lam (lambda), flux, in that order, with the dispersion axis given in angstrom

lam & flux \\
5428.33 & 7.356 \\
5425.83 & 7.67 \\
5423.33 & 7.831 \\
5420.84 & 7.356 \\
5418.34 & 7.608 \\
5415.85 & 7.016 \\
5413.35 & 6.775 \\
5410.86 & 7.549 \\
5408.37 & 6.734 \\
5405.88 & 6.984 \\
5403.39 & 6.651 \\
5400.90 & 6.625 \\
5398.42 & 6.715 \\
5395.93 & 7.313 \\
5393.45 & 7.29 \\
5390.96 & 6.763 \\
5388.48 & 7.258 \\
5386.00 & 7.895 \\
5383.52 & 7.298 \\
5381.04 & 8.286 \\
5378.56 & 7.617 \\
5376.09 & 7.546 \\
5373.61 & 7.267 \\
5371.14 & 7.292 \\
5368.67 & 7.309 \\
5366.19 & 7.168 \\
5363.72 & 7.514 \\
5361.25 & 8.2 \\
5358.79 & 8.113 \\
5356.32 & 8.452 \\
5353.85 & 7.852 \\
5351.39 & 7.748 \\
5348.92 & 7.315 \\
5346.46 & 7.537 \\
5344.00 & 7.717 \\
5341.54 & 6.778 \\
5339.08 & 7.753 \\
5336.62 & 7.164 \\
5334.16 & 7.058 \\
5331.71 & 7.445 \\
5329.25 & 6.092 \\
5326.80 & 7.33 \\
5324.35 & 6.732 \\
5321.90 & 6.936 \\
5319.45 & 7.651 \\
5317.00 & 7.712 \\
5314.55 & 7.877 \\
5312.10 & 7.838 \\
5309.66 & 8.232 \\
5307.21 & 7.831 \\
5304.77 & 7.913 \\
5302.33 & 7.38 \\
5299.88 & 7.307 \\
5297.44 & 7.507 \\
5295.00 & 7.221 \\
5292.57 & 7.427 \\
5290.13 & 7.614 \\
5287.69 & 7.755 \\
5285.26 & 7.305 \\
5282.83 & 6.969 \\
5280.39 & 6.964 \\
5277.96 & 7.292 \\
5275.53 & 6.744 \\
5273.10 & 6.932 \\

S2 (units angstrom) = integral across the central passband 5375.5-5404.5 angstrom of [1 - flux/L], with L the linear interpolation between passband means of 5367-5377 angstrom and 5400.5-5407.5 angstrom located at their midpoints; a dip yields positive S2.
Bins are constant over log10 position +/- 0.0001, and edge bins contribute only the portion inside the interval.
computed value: -1.03 angstrom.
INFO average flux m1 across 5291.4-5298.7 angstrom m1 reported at 7.39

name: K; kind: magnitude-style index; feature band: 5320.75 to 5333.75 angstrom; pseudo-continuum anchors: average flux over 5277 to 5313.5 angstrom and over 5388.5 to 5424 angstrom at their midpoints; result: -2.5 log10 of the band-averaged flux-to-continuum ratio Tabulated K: 0.07 mag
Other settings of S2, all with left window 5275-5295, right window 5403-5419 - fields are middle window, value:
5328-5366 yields -1.8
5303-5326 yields -1.3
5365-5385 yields -1.0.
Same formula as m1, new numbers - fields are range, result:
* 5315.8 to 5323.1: 7.43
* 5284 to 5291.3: 7.56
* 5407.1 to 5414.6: 7.02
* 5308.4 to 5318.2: 7.91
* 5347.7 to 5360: 7.89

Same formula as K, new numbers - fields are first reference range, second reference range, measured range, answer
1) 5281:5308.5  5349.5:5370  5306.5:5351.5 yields 0.03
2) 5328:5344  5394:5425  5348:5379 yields -0.08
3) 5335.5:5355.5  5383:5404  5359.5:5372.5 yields -0.03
